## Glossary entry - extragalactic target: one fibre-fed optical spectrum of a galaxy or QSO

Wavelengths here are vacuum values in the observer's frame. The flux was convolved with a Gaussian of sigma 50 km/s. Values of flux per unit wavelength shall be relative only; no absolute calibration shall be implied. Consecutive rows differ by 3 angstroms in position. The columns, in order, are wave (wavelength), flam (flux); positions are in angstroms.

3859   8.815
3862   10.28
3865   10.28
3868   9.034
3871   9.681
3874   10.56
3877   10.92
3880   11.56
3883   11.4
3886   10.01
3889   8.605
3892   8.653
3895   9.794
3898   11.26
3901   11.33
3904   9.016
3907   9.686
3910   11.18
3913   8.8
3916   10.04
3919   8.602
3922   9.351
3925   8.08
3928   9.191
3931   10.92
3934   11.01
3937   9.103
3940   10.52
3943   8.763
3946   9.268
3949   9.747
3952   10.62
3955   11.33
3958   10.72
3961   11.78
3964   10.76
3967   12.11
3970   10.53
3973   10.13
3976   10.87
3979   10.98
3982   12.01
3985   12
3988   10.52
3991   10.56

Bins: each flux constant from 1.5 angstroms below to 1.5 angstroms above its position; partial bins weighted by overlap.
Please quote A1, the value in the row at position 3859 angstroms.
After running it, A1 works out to 8.815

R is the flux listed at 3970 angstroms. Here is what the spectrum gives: 10.53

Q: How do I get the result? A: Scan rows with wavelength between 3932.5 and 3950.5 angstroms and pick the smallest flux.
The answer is 8.763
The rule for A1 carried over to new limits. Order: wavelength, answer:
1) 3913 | 8.8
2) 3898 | 11.26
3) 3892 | 8.653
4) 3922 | 9.351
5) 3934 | 11.01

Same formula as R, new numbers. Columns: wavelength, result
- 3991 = 10.56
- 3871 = 9.681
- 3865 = 10.28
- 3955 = 11.33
